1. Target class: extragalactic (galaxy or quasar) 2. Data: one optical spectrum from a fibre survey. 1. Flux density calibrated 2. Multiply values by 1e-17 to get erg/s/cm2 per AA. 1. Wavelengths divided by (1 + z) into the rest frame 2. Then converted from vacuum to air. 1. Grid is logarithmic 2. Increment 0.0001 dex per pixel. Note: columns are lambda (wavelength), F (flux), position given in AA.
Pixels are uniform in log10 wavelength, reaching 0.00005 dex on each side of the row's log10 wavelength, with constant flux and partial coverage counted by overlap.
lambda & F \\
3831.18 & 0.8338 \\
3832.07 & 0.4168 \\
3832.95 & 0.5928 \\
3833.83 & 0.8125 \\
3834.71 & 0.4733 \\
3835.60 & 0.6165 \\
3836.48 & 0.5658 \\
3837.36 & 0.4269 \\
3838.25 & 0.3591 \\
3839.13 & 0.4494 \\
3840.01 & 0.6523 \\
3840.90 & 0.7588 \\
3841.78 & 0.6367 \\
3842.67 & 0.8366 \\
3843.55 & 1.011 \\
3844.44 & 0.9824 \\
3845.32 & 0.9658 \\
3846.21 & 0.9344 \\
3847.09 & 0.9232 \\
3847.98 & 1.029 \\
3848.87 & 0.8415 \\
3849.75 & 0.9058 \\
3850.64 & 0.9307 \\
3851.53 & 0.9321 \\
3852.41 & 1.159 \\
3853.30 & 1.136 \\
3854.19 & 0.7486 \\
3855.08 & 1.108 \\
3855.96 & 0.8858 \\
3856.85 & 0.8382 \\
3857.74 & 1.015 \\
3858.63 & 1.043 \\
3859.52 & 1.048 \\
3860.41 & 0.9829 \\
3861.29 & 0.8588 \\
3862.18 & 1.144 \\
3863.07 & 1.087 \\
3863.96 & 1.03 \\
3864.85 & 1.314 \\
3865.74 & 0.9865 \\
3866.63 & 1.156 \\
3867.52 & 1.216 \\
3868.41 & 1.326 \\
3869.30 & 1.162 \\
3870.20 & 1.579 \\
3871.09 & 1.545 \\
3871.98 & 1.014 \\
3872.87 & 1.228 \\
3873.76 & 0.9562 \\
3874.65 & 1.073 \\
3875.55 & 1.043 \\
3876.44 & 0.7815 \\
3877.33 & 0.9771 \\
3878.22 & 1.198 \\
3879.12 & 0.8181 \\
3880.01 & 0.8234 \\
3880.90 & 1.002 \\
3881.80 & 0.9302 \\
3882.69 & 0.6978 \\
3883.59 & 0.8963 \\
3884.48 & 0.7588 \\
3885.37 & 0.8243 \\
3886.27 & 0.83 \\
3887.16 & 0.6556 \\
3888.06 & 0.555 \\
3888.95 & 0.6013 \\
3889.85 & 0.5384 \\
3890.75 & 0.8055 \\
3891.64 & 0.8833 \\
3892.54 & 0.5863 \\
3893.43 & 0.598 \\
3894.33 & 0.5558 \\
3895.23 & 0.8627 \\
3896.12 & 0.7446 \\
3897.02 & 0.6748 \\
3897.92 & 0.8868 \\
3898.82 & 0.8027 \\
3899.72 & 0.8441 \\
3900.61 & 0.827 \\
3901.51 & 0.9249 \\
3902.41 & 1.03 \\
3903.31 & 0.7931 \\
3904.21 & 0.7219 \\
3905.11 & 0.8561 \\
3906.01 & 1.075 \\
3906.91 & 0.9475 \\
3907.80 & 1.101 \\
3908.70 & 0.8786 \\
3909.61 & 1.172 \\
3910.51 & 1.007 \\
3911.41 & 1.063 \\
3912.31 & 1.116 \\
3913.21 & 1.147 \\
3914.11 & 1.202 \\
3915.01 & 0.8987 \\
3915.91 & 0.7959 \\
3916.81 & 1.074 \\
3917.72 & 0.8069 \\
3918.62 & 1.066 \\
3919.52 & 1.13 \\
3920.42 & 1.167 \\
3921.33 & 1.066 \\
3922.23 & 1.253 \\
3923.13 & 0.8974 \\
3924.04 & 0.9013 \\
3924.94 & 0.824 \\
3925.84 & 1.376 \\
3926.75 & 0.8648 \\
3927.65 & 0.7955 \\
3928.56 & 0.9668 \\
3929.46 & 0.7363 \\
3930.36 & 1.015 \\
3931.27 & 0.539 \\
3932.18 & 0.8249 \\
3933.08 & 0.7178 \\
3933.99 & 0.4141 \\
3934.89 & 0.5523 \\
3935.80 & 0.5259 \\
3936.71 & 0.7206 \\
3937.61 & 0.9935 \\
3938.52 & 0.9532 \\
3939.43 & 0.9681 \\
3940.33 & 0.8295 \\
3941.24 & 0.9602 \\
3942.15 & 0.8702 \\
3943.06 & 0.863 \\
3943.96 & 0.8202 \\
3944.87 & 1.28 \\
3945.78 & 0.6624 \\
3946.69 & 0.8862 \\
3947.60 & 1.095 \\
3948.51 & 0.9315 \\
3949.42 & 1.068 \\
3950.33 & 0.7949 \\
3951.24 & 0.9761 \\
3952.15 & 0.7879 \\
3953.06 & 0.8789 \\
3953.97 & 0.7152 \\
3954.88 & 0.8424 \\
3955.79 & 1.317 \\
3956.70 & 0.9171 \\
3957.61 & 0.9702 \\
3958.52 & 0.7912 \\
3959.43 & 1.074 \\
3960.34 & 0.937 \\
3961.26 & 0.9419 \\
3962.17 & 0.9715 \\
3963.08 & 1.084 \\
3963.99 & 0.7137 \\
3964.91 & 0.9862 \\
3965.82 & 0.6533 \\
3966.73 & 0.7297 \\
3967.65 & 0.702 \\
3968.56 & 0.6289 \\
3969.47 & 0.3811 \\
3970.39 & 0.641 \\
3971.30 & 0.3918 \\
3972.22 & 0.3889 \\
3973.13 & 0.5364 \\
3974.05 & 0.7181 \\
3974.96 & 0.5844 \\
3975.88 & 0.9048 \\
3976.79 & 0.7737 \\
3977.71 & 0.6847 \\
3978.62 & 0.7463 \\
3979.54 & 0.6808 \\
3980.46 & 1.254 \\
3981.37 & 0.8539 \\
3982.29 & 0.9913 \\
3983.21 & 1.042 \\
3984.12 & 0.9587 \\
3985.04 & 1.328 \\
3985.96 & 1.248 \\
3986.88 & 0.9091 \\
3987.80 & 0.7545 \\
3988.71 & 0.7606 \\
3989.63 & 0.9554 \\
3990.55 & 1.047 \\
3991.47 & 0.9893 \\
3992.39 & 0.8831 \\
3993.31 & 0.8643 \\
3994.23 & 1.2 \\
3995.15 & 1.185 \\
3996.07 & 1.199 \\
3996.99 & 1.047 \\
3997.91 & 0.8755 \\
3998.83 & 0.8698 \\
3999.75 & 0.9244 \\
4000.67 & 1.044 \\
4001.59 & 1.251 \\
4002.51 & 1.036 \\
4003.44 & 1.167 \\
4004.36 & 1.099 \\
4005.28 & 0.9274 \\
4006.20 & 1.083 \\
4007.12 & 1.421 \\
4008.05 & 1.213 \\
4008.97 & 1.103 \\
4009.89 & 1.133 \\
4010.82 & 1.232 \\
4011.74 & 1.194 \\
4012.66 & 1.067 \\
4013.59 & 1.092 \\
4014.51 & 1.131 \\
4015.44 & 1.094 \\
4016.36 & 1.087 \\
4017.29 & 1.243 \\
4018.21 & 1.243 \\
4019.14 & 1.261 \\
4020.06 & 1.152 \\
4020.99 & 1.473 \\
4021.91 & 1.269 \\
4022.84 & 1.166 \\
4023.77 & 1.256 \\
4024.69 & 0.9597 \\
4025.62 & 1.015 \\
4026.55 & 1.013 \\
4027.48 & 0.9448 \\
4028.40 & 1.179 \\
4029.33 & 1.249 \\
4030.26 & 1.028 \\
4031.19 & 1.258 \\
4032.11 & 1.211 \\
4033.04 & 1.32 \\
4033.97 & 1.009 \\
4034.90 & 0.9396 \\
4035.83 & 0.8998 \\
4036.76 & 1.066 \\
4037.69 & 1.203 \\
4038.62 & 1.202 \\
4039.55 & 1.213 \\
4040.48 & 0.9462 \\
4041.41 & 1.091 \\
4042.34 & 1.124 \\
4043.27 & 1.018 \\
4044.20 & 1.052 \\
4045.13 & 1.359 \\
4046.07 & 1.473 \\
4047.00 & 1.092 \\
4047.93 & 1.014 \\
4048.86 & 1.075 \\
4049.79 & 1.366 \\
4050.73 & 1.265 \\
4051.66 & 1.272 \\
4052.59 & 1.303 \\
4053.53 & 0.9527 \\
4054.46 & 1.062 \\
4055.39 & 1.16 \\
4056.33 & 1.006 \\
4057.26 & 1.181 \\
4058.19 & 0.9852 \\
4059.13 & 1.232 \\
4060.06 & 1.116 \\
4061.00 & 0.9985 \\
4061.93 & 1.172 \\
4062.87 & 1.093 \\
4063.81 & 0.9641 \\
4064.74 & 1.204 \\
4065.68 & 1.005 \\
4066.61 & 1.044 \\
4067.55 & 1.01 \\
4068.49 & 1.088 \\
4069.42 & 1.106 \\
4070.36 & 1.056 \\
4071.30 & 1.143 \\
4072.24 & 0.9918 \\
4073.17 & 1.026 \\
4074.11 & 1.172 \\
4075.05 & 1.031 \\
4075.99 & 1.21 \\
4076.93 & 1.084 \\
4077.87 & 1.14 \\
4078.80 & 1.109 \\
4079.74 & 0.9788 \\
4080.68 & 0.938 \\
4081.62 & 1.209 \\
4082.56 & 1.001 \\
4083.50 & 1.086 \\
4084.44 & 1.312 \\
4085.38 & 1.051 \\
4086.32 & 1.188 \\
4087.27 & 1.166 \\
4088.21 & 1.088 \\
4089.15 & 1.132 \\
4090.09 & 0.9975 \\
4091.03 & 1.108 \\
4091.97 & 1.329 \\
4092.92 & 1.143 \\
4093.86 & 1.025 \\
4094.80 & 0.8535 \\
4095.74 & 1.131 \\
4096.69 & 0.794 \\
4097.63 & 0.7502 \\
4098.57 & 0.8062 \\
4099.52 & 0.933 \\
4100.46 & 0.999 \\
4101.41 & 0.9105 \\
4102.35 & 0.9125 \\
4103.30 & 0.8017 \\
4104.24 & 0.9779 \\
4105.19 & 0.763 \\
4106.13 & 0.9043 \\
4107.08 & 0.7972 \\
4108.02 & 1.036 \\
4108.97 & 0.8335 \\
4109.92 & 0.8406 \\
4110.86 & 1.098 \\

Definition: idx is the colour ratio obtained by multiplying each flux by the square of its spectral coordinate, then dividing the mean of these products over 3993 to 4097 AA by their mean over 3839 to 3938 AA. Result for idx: 1.3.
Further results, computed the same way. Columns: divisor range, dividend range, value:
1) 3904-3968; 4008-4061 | 1.31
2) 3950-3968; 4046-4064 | 1.34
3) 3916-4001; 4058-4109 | 1.24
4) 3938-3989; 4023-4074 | 1.35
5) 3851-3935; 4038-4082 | 1.29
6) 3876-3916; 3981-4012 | 1.29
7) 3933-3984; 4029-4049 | 1.43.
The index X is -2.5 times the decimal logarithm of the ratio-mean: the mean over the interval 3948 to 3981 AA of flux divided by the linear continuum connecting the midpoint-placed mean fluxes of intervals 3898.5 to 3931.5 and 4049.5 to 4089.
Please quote 0.24 mag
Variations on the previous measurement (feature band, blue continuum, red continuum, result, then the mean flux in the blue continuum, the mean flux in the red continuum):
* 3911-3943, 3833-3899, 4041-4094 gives 0.05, 0.891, 1.12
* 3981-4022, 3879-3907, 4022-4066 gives -0.06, 0.79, 1.12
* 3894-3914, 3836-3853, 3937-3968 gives -0.06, 0.808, 0.91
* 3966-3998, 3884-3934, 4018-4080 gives 0.19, 0.879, 1.12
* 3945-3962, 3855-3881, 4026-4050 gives 0.18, 1.08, 1.13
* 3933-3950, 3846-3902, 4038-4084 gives 0.18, 0.937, 1.11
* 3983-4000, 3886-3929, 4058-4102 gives -0.03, 0.9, 1.06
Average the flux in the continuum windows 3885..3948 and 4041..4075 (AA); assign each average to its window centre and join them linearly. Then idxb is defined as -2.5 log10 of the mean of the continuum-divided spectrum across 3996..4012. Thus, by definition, -0.07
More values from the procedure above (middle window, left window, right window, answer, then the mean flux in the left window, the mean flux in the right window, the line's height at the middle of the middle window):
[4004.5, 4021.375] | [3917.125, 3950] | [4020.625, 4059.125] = -0.091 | 0.898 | 1.14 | 1.08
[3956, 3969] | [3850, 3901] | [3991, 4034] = 0.204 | 0.938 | 1.12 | 1.05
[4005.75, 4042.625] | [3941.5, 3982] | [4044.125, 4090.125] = -0.149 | 0.829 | 1.12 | 0.999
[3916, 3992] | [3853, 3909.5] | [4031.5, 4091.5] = 0.155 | 0.934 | 1.11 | 1.01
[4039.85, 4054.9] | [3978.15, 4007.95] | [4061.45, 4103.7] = -0.115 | 1.02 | 1.05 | 1.04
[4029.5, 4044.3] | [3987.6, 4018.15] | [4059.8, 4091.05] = -0.024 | 1.07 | 1.09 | 1.08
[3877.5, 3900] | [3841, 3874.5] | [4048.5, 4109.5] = 0.318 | 1.04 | 1.05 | 1.04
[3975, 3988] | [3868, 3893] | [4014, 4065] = 0.146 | 0.931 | 1.14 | 1.06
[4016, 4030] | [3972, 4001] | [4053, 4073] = -0.175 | 0.917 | 1.07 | 0.992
